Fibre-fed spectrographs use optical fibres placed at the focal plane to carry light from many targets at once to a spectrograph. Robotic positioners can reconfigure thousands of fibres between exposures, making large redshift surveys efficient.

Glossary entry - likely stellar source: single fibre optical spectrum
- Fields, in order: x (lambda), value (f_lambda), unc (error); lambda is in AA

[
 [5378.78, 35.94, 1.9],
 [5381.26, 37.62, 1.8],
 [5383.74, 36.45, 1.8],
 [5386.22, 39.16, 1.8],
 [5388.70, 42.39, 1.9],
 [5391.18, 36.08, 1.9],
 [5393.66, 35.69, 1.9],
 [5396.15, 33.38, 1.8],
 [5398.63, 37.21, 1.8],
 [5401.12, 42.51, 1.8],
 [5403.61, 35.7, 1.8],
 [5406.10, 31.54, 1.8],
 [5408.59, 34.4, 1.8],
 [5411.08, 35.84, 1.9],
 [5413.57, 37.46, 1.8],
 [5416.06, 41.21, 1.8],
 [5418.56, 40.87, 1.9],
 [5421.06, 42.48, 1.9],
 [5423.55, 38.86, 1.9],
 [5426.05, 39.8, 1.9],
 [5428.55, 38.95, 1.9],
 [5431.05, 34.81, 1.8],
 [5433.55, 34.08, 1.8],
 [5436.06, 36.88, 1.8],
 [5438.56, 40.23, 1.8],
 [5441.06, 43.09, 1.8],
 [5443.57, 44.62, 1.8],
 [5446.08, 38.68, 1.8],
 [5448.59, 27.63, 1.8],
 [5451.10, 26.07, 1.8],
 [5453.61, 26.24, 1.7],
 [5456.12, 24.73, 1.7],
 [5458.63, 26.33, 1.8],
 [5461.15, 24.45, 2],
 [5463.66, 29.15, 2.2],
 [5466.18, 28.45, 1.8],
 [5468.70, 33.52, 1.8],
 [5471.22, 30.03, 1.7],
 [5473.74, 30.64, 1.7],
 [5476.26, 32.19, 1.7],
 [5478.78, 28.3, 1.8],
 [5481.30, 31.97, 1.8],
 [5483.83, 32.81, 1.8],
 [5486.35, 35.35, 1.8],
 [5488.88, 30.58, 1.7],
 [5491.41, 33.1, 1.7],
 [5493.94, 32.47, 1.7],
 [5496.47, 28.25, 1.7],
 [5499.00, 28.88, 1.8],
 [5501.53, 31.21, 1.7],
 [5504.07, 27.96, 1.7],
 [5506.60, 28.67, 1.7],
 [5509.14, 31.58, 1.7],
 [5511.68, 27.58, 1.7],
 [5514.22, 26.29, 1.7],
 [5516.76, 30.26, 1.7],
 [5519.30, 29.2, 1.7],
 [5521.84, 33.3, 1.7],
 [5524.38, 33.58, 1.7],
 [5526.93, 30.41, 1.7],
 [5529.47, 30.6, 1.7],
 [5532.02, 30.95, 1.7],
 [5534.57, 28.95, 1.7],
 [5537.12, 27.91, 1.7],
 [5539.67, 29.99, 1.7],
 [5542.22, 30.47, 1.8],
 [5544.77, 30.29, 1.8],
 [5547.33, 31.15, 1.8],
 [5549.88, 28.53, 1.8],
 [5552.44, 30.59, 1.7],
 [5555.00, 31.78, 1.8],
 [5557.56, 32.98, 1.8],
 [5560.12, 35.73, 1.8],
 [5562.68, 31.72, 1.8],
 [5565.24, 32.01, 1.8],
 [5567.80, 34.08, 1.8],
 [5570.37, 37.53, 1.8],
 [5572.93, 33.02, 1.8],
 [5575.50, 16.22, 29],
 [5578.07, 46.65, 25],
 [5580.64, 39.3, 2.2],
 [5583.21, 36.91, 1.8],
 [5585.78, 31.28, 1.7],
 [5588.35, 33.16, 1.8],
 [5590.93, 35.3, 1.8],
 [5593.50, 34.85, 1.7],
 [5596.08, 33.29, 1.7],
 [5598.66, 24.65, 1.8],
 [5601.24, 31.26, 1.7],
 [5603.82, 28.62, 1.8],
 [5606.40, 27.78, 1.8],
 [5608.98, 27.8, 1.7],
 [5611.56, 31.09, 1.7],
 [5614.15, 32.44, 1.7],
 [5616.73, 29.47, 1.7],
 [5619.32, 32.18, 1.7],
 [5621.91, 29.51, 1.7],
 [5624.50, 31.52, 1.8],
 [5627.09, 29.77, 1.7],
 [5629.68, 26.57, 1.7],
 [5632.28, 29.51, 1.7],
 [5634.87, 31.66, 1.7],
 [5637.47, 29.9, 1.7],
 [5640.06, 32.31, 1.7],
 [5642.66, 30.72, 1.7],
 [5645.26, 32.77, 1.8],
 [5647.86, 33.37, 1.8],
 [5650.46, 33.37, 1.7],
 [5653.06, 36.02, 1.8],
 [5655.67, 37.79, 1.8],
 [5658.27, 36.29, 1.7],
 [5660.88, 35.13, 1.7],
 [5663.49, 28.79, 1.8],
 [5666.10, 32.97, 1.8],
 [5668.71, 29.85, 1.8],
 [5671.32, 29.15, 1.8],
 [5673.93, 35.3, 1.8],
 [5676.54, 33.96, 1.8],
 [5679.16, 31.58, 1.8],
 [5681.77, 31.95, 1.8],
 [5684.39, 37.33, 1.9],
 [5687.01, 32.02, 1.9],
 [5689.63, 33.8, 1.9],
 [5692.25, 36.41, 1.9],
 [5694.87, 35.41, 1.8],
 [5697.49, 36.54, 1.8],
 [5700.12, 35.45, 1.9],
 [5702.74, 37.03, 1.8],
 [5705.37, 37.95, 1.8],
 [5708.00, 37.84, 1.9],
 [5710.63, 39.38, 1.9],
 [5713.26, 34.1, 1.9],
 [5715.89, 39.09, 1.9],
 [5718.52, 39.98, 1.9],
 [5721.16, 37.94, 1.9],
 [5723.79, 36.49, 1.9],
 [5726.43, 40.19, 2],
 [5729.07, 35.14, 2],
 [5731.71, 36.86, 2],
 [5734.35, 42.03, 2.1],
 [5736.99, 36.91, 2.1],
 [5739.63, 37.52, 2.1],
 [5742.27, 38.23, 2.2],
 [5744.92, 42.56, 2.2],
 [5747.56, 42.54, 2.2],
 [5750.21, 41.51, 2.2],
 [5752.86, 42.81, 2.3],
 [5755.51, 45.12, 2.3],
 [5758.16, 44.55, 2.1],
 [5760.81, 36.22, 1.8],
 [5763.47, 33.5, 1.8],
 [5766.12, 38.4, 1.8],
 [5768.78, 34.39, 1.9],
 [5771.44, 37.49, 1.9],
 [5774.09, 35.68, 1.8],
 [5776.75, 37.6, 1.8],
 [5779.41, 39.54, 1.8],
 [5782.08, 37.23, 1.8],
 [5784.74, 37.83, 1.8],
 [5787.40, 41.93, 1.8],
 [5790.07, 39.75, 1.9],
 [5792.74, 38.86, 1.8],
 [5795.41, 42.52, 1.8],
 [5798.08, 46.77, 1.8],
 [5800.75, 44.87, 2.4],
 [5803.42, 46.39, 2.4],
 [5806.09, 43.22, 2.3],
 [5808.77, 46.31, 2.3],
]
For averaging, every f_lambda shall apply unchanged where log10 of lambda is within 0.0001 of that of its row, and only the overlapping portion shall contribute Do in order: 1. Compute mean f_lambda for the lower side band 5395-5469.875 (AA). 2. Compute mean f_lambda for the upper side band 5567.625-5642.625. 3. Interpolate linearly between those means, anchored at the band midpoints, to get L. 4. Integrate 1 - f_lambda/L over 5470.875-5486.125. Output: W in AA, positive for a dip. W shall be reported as 1.2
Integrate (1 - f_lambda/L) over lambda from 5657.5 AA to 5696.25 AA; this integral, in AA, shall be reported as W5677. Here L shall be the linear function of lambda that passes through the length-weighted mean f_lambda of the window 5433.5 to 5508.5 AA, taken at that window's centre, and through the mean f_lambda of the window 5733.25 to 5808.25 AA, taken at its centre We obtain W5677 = 4.4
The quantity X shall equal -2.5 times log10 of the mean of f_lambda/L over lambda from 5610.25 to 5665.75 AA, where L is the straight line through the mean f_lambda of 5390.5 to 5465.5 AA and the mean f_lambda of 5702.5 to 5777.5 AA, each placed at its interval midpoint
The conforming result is 0.18 mag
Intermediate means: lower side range 35.2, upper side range 38.6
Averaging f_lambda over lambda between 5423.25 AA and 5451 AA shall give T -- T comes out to 37.4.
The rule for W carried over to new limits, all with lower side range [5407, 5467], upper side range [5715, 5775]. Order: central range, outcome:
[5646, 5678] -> 3.7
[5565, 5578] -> 1.7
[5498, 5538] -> 6.7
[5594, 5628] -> 6.5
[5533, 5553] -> 3.6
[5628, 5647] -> 3.5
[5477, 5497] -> 2.1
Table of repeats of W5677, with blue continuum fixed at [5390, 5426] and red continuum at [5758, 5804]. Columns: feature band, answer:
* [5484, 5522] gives 7.7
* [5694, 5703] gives 0.7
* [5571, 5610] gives 6.4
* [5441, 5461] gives 3.5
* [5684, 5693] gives 1.0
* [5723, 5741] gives 0.6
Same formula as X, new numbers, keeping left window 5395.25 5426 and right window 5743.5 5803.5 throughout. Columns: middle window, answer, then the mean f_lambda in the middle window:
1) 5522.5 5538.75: 0.255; 30.5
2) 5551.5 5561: 0.184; 32.7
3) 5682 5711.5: 0.104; 36.1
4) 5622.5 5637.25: 0.299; 29.8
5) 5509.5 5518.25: 0.328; 28.4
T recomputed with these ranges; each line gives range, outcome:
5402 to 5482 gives 34.1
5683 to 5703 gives 35.4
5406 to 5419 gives 37.1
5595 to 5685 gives 31.5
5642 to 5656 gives 33.9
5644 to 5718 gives 34.7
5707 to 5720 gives 38.1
